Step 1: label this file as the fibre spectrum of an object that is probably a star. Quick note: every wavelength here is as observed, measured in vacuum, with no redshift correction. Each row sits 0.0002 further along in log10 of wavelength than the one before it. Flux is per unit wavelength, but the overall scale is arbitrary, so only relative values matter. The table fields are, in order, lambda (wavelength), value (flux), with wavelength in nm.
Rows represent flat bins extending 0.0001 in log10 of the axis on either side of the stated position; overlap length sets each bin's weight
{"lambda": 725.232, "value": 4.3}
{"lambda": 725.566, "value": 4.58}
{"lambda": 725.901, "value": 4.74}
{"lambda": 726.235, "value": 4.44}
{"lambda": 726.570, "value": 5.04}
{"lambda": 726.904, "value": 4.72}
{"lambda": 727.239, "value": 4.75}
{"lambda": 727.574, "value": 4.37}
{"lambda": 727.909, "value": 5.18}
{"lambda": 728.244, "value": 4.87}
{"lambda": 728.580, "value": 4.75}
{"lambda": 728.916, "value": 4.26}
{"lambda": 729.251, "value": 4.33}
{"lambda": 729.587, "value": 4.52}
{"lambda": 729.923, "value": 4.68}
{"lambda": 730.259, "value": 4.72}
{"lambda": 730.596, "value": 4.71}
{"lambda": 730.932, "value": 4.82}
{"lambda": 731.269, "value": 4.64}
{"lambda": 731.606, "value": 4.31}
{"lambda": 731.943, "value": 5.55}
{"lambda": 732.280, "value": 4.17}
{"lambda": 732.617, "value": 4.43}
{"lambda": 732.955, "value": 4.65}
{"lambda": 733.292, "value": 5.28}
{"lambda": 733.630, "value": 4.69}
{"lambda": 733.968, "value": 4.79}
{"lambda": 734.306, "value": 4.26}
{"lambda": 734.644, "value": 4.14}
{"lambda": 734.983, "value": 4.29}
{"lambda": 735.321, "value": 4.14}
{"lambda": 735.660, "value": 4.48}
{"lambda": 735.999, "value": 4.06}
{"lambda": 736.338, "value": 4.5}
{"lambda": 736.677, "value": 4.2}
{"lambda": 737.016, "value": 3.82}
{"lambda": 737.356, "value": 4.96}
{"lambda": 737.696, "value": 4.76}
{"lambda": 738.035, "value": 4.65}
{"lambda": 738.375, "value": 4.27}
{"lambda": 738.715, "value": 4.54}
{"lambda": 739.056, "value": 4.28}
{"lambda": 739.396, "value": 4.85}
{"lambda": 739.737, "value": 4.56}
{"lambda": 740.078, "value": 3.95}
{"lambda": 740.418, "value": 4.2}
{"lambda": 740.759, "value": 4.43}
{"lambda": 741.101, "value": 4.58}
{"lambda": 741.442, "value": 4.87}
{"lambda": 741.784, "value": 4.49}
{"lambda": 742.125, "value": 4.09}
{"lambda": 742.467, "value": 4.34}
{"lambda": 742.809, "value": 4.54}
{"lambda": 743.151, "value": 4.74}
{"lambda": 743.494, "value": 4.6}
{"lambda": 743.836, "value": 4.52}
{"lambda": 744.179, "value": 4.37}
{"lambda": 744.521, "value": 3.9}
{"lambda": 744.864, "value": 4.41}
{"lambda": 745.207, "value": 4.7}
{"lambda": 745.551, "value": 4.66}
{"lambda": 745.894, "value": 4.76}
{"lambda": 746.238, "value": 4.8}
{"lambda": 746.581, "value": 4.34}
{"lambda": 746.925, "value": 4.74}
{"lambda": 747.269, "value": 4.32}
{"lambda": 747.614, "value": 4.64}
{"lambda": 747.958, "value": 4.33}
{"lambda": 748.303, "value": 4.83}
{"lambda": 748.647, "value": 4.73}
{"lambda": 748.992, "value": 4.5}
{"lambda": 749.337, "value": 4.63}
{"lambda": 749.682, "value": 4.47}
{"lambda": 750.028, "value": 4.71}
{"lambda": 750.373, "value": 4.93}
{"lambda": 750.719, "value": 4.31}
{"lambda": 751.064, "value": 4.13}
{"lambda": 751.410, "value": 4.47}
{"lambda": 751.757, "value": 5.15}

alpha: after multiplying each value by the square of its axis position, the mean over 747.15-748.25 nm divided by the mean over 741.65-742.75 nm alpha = 1.05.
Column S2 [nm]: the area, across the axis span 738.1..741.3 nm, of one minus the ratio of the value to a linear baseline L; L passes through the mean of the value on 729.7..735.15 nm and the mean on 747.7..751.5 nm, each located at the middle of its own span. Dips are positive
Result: 0.13 nm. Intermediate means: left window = 4.63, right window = 4.55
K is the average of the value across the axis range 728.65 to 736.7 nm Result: 4.53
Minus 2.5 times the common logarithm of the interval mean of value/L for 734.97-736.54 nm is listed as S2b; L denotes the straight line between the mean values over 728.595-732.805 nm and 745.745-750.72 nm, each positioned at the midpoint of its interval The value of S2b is 0.076 mag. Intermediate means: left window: 4.6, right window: 4.61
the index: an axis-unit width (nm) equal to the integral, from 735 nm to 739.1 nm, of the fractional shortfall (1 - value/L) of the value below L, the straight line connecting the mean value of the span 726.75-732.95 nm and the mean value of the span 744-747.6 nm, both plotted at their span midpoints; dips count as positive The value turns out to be 0.18 nm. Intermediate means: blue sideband 4.65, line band 4.39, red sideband 4.51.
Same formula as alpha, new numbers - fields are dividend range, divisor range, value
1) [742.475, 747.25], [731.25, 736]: 1.03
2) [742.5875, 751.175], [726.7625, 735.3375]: 1.03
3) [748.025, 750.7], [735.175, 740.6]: 1.09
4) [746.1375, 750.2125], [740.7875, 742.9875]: 1.04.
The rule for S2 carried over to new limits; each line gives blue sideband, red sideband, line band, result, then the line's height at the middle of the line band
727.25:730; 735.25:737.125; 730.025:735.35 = -0.249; 4.41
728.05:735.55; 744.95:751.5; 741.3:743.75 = 0.034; 4.58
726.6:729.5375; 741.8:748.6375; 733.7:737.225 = 0.240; 4.6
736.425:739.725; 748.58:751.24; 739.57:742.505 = 0.070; 4.5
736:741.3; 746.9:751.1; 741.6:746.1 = 0.023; 4.5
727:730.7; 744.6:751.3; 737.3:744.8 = 0.208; 4.6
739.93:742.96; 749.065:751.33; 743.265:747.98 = -0.062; 4.46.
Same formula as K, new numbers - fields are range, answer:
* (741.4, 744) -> 4.51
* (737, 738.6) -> 4.56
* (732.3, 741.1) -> 4.44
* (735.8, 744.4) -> 4.44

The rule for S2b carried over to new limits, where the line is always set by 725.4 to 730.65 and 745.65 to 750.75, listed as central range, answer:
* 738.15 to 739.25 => 0.06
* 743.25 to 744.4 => 0.03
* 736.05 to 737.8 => 0.06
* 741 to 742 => 0.00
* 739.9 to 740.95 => 0.11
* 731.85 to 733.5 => -0.03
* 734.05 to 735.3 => 0.09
